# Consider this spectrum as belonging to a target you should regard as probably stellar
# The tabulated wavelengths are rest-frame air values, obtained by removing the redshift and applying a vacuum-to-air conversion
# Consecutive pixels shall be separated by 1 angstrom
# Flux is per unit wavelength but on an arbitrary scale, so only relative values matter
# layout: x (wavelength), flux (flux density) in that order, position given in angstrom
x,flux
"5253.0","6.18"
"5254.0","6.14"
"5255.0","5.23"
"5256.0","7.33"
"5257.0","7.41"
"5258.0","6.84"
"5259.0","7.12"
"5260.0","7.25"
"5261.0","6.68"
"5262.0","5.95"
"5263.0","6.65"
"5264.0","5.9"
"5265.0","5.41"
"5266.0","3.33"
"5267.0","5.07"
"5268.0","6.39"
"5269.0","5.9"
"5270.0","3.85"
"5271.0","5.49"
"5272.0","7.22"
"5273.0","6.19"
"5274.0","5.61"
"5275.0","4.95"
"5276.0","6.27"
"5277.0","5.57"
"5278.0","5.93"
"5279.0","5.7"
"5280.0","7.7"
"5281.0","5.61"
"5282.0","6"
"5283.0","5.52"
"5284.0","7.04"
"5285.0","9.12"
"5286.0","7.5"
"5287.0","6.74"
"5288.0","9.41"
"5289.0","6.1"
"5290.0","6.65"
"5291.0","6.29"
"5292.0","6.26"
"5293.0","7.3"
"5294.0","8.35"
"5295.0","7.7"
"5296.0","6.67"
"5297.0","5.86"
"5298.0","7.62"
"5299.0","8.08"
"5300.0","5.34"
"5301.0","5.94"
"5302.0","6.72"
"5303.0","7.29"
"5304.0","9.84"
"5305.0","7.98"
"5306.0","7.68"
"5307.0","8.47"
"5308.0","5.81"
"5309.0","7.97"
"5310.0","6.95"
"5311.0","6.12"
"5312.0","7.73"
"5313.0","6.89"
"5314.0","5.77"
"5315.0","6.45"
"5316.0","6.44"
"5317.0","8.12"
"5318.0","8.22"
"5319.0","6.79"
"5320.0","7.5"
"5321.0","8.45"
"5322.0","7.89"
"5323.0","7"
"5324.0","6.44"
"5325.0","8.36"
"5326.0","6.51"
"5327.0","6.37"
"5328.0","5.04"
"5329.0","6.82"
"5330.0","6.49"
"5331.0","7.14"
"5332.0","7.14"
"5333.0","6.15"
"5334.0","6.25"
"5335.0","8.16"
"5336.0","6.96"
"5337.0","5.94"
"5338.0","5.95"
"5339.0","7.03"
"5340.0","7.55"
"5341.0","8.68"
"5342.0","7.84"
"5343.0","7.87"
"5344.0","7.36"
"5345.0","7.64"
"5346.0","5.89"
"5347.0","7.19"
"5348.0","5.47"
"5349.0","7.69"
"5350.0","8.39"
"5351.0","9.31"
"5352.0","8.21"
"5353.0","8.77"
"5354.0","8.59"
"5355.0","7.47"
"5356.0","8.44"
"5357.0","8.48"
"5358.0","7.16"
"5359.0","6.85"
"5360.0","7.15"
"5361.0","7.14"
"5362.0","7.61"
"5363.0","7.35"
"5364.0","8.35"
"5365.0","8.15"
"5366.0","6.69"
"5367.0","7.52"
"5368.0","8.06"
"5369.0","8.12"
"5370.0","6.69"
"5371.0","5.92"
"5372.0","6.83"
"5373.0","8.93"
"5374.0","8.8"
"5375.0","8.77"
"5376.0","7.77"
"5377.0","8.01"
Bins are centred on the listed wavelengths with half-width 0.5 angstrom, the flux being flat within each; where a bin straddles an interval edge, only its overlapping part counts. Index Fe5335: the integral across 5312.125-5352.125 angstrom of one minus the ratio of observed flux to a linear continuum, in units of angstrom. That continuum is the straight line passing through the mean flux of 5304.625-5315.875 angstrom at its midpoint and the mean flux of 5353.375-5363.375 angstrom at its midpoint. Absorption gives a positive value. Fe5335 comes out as 1.0 angstrom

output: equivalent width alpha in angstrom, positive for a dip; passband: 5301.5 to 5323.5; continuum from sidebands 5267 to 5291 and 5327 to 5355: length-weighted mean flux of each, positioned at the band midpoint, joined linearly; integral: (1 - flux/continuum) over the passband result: -1.8 angstrom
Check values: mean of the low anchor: 6.34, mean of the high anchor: 7.23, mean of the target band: 7.37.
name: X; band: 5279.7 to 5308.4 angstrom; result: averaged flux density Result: 7.12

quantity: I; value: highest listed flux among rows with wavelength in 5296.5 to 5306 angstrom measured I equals 9.84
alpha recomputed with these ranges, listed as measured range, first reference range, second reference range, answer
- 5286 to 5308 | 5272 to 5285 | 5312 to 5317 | -2.7 angstrom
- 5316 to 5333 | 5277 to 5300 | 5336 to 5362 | 0.4 angstrom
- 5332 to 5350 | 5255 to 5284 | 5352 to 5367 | 0.8 angstrom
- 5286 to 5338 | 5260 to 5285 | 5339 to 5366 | -2.2 angstrom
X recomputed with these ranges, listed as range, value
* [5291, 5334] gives 7.07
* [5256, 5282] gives 6.03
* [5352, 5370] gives 7.74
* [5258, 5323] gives 6.73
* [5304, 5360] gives 7.29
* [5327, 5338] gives 6.57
